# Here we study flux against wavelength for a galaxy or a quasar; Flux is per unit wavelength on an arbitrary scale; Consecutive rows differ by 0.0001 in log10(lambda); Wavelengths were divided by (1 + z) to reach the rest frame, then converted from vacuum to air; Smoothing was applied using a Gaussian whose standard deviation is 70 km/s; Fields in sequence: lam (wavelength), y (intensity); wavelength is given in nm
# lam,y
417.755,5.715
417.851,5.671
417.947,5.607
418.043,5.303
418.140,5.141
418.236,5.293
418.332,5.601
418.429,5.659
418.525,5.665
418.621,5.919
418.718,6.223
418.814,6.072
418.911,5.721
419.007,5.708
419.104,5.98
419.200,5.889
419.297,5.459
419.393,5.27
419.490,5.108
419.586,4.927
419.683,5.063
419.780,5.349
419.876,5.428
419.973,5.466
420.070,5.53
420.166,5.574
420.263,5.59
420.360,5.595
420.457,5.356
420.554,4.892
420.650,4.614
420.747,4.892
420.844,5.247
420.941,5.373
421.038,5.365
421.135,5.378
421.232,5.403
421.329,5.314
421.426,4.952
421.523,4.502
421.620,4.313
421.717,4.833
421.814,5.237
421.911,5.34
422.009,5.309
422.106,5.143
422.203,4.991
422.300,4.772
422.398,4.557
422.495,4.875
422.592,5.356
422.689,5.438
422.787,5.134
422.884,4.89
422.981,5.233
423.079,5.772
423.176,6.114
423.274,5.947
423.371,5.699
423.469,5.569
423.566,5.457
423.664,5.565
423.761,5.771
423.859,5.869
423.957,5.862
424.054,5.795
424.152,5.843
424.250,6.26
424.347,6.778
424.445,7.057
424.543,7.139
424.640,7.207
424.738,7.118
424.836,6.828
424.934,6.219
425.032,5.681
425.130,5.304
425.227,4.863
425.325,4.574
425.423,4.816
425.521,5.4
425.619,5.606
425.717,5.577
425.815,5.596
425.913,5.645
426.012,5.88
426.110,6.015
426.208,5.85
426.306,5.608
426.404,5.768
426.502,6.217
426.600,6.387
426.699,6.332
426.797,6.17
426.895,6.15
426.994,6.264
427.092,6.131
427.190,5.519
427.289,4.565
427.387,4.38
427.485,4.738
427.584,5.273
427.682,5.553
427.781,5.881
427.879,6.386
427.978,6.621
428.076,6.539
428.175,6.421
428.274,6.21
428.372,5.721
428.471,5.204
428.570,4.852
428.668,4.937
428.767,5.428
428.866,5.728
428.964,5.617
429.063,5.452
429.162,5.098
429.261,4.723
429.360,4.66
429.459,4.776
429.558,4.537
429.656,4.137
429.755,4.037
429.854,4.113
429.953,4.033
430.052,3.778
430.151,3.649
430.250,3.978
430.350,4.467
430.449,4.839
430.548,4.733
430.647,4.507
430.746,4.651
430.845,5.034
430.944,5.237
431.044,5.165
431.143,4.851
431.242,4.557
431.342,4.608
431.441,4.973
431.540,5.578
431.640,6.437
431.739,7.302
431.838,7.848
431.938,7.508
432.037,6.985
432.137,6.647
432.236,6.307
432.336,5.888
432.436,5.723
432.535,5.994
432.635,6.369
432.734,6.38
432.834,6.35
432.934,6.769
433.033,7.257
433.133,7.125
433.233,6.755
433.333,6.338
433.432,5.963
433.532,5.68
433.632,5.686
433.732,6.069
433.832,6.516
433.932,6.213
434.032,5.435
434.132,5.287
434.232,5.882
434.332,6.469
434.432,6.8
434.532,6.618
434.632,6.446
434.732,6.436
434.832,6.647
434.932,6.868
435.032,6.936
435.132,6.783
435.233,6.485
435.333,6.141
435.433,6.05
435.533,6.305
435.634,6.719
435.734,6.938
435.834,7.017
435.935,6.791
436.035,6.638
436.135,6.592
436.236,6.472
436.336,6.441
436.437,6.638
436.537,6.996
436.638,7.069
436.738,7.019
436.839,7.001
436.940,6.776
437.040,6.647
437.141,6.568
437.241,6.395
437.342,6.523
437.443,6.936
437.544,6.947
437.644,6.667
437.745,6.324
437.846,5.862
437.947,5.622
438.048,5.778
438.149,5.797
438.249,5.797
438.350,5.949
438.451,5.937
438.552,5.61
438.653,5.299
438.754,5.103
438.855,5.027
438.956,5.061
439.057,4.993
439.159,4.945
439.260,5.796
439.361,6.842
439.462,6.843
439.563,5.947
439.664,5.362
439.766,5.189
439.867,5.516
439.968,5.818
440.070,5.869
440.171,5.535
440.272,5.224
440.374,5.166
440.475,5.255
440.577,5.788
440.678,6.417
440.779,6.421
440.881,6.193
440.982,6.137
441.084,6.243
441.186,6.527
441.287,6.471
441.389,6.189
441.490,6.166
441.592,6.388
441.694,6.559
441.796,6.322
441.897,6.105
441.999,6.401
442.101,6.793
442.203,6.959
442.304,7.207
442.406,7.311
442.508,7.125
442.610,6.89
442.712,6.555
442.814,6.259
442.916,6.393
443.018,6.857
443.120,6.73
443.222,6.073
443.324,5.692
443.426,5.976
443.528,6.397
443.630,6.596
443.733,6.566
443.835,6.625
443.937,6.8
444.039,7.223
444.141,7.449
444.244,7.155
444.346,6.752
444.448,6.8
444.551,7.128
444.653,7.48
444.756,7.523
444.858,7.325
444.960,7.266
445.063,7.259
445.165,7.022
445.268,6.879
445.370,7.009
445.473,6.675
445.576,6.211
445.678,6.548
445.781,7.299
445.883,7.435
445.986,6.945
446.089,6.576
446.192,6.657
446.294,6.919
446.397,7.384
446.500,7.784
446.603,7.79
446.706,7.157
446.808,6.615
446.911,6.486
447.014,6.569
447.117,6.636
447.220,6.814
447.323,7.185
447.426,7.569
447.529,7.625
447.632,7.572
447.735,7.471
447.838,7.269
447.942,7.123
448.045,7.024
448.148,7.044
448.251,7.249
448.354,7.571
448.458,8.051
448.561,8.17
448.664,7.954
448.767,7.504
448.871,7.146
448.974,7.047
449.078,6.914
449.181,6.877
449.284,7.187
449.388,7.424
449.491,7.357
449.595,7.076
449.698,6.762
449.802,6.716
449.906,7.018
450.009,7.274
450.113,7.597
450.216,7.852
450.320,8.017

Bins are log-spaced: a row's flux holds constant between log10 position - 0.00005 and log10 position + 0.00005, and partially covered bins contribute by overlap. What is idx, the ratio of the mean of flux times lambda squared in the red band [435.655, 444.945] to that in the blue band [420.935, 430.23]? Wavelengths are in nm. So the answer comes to 1.24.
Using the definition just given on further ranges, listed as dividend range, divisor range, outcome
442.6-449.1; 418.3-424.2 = 1.46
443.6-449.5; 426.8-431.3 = 1.52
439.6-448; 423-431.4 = 1.32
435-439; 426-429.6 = 1.18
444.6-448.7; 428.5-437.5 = 1.29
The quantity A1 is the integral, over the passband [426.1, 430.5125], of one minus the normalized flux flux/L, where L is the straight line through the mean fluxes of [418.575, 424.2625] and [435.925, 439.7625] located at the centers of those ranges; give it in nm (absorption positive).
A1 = 0.32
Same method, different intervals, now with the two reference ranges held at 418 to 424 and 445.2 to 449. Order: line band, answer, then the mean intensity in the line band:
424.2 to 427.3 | -0.15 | 5.97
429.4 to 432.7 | 0.44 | 5.26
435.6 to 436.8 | -0.07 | 6.78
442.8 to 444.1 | 0.08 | 6.49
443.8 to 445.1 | -0.03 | 7.14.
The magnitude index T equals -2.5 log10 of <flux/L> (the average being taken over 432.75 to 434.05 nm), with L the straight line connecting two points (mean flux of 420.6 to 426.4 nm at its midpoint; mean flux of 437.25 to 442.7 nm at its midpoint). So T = -0.09 mag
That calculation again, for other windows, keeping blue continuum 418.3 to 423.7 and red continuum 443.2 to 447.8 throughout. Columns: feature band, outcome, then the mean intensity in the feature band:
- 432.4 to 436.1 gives -0.03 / 6.41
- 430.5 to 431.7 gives 0.19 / 5.05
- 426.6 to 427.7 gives 0.03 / 5.59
